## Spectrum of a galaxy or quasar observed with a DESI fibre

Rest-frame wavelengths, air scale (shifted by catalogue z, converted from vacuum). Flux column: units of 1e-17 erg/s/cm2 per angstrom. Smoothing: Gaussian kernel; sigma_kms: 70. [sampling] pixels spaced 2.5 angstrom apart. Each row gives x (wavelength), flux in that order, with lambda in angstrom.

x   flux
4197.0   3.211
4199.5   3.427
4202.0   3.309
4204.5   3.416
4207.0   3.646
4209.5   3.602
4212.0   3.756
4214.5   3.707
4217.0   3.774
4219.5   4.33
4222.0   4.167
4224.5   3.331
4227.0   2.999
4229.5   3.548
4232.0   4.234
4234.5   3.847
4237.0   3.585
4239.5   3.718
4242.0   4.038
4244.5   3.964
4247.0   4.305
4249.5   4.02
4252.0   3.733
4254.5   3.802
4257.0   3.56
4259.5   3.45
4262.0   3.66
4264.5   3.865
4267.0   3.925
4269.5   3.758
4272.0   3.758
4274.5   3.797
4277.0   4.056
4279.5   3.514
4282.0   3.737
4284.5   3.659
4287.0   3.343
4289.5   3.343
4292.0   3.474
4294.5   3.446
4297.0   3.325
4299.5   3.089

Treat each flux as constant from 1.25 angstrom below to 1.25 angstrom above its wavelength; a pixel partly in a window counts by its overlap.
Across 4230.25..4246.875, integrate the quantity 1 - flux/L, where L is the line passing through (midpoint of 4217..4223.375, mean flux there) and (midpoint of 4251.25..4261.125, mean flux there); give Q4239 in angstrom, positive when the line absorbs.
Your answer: -0.16 angstrom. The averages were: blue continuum 4.14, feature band 3.91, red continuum 3.63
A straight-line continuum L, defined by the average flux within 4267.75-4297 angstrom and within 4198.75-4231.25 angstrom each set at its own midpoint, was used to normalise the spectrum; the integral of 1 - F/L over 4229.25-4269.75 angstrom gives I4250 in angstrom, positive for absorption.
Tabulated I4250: -2.3 angstrom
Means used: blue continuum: 3.63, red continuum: 3.62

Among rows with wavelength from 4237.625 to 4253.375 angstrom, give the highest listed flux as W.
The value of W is 4.305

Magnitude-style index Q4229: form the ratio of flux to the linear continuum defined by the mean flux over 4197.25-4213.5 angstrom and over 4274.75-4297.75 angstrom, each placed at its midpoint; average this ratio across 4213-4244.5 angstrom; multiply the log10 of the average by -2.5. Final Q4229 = -0.08 mag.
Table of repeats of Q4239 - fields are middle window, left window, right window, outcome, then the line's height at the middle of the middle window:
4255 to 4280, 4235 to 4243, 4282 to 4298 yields -1.01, 3.6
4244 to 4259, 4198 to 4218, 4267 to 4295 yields -1.07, 3.62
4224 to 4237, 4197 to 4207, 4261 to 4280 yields -0.14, 3.57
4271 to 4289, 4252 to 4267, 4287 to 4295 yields -0.88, 3.51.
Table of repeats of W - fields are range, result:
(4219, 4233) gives 4.33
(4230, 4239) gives 4.234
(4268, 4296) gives 4.056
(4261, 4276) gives 3.925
